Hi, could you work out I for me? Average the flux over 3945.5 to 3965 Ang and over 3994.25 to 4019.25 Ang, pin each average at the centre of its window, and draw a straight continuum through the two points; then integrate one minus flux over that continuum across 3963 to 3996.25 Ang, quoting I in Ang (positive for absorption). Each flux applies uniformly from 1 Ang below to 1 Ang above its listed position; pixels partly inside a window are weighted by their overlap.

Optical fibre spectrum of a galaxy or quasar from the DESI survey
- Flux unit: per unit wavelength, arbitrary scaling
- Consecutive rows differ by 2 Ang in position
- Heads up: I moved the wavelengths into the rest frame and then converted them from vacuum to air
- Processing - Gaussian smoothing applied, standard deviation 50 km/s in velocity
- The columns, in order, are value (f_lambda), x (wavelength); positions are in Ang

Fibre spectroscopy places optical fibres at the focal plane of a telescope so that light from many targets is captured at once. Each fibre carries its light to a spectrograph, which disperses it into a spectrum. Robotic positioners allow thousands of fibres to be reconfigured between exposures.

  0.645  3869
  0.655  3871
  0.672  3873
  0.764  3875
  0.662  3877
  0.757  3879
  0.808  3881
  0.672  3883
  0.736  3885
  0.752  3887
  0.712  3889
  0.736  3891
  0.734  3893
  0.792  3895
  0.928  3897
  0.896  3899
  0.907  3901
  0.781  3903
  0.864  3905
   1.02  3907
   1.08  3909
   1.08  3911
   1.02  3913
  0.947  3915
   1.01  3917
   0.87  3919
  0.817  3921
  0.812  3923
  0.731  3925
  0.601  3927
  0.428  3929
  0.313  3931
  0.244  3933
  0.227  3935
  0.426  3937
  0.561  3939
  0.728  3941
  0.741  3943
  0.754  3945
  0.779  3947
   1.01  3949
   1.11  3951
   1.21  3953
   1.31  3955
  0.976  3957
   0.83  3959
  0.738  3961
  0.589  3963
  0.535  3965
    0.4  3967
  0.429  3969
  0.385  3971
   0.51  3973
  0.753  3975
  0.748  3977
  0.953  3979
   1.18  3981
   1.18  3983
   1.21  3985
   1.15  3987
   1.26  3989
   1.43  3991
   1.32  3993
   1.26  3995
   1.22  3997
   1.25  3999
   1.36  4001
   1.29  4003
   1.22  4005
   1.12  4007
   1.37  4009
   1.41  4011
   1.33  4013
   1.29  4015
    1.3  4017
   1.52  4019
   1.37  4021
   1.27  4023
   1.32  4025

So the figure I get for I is 6.2 Ang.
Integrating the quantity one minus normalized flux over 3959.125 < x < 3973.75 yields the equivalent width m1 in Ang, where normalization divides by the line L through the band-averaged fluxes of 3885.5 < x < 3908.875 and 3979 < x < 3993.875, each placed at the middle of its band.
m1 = 7.8 Ang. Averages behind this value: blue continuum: 0.837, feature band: 0.531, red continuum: 1.23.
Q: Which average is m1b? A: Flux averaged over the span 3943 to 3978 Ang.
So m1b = 0.768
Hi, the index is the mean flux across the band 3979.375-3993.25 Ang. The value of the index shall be 1.23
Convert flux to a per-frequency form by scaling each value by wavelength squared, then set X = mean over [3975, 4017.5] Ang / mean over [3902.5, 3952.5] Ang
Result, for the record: 1.66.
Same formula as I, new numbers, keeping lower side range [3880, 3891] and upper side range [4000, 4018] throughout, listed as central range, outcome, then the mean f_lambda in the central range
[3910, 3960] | 9.27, 0.781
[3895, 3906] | -0.88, 0.868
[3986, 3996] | -0.55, 1.28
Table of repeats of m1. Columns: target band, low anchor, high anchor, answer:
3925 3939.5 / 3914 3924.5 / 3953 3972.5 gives 7.2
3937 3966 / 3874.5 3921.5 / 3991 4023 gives 6.5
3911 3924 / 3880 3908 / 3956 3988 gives -2.0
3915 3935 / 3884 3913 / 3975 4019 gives 6.5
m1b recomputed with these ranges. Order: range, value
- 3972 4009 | 1.14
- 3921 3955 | 0.691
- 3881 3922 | 0.866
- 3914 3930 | 0.777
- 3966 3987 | 0.793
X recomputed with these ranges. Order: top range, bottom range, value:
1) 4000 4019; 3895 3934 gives 1.70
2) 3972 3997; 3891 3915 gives 1.24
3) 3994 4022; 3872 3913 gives 1.68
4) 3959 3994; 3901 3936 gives 1.18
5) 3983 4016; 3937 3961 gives 1.48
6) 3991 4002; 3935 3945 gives 2.26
